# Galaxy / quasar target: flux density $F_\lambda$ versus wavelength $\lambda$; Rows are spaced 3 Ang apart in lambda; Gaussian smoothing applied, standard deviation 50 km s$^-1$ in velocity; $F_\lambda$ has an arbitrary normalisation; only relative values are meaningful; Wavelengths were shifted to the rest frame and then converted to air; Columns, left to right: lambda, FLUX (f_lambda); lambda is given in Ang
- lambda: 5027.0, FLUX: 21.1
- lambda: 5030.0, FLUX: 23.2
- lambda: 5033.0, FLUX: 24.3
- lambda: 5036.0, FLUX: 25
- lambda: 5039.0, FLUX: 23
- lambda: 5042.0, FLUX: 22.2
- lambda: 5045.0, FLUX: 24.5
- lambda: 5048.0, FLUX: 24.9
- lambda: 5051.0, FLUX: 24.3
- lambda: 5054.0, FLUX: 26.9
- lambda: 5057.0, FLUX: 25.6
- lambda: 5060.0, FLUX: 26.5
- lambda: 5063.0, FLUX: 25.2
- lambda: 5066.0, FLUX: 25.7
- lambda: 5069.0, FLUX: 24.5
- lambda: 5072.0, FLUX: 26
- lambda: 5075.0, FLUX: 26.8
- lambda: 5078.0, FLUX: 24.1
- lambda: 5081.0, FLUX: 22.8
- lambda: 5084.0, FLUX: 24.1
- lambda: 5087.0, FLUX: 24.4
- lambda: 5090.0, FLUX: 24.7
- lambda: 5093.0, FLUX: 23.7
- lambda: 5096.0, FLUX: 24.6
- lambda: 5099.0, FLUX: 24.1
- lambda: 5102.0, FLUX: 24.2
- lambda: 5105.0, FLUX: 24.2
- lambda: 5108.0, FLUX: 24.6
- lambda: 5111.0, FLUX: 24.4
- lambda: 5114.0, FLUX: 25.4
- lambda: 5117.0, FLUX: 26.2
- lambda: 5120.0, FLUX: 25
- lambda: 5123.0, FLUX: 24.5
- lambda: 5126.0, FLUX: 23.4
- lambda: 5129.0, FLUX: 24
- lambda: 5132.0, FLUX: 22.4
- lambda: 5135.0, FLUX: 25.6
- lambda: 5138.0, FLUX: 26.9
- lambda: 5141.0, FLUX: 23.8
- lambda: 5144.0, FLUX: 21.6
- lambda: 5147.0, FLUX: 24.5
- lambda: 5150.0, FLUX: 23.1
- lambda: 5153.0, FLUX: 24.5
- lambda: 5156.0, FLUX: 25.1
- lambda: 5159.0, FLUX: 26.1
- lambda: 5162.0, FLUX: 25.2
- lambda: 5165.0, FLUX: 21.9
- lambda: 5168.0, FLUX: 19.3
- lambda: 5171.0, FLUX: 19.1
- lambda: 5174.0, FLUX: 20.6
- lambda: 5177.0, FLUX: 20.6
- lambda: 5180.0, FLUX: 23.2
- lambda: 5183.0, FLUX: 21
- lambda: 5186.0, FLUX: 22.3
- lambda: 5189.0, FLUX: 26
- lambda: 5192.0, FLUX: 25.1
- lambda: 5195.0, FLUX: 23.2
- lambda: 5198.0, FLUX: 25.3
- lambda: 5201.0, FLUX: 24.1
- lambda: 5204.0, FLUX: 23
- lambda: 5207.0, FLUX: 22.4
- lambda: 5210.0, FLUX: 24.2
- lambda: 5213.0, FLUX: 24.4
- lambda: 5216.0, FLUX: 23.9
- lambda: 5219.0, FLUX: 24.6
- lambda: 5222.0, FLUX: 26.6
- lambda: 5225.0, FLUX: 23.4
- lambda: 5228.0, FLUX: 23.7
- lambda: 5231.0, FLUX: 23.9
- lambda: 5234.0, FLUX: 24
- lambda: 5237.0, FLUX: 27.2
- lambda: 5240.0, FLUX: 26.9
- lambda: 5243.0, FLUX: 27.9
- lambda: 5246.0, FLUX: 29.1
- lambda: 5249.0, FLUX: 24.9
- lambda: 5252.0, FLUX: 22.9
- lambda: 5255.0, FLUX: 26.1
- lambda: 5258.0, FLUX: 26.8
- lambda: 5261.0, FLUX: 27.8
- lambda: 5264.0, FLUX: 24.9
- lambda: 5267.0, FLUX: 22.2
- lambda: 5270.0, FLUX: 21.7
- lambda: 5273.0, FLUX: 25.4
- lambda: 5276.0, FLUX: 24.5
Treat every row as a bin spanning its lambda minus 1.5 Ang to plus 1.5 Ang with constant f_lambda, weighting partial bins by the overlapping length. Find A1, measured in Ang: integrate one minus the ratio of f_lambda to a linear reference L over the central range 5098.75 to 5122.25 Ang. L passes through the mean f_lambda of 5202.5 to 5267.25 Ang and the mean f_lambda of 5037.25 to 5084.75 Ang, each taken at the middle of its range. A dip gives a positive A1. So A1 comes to 0.1 Ang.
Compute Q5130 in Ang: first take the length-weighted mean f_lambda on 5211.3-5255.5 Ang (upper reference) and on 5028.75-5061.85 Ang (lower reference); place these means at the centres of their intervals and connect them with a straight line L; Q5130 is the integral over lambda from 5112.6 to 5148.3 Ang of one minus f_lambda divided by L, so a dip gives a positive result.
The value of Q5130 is 0.7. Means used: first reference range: 24.6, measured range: 24.4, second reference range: 25.3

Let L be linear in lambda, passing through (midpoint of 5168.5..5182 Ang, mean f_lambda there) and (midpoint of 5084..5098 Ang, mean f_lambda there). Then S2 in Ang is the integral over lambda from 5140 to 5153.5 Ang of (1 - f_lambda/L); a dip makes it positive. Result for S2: -0.89 Ang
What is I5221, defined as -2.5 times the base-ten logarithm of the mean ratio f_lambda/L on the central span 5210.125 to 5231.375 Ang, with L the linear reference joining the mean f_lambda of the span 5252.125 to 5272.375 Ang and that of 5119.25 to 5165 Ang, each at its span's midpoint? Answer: 0.011 mag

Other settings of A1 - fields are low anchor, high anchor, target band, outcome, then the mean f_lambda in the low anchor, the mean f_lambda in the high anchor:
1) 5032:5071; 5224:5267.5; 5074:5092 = 0.40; 24.8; 25.5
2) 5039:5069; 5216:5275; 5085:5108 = 0.67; 25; 25.2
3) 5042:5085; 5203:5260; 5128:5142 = 0.27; 25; 25.1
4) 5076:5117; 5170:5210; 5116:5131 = -0.36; 24.4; 22.9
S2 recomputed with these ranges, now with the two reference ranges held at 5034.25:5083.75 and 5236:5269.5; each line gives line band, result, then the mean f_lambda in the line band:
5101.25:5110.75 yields 0.29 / 24.4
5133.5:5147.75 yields 0.46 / 24.5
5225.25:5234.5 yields 0.72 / 23.8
